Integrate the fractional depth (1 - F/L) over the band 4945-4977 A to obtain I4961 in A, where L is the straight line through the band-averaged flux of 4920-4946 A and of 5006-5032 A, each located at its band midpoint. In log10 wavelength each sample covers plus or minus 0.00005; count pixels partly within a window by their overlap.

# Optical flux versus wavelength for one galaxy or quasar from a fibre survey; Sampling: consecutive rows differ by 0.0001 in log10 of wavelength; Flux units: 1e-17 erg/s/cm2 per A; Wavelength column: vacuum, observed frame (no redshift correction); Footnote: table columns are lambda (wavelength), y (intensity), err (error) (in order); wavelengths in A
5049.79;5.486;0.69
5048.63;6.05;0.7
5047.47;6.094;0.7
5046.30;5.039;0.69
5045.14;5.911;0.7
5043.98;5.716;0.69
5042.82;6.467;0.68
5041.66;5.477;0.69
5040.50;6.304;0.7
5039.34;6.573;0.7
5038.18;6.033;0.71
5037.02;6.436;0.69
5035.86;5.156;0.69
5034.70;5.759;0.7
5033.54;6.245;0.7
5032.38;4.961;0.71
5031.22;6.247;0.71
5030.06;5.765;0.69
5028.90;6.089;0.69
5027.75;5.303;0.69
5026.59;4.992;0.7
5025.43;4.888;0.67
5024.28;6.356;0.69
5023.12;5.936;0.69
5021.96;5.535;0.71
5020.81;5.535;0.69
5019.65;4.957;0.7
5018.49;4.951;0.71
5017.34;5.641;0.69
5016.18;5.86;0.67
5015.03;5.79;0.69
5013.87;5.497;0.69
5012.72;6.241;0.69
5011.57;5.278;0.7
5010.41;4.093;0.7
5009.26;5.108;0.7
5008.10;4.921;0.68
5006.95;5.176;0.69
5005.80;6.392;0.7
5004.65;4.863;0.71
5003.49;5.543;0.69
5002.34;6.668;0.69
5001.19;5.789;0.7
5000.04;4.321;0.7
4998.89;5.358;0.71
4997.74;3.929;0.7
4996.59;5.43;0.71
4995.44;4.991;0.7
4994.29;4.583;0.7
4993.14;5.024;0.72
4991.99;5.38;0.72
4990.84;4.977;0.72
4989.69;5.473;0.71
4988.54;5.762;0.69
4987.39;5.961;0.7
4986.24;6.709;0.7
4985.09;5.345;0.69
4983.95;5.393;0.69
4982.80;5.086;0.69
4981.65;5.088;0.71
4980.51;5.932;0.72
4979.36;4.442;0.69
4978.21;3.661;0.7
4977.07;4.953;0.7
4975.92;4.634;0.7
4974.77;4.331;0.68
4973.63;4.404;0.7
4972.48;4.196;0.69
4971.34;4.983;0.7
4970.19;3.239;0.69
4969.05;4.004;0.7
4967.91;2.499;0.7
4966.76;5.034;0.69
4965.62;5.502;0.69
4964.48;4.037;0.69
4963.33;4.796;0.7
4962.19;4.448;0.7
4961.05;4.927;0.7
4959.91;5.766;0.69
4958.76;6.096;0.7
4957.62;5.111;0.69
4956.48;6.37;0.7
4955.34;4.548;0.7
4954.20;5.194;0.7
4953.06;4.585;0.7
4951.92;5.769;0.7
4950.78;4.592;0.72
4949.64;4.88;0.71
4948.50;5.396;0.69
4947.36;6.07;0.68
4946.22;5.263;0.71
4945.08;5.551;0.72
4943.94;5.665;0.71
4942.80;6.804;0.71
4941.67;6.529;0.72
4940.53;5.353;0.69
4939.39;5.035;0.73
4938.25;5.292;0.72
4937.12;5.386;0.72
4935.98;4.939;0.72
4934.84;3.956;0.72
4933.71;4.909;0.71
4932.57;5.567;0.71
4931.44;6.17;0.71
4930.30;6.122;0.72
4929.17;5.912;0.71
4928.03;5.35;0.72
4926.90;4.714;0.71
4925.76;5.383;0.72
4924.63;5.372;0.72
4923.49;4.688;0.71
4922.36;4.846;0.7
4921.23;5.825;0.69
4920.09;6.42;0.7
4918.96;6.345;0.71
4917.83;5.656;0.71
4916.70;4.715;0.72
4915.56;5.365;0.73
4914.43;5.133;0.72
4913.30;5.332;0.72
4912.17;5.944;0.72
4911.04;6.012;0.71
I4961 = 3.5 A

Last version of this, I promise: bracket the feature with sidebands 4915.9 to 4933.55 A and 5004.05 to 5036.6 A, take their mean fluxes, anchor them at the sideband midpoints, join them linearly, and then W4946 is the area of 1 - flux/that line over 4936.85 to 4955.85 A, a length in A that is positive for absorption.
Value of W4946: 0.4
